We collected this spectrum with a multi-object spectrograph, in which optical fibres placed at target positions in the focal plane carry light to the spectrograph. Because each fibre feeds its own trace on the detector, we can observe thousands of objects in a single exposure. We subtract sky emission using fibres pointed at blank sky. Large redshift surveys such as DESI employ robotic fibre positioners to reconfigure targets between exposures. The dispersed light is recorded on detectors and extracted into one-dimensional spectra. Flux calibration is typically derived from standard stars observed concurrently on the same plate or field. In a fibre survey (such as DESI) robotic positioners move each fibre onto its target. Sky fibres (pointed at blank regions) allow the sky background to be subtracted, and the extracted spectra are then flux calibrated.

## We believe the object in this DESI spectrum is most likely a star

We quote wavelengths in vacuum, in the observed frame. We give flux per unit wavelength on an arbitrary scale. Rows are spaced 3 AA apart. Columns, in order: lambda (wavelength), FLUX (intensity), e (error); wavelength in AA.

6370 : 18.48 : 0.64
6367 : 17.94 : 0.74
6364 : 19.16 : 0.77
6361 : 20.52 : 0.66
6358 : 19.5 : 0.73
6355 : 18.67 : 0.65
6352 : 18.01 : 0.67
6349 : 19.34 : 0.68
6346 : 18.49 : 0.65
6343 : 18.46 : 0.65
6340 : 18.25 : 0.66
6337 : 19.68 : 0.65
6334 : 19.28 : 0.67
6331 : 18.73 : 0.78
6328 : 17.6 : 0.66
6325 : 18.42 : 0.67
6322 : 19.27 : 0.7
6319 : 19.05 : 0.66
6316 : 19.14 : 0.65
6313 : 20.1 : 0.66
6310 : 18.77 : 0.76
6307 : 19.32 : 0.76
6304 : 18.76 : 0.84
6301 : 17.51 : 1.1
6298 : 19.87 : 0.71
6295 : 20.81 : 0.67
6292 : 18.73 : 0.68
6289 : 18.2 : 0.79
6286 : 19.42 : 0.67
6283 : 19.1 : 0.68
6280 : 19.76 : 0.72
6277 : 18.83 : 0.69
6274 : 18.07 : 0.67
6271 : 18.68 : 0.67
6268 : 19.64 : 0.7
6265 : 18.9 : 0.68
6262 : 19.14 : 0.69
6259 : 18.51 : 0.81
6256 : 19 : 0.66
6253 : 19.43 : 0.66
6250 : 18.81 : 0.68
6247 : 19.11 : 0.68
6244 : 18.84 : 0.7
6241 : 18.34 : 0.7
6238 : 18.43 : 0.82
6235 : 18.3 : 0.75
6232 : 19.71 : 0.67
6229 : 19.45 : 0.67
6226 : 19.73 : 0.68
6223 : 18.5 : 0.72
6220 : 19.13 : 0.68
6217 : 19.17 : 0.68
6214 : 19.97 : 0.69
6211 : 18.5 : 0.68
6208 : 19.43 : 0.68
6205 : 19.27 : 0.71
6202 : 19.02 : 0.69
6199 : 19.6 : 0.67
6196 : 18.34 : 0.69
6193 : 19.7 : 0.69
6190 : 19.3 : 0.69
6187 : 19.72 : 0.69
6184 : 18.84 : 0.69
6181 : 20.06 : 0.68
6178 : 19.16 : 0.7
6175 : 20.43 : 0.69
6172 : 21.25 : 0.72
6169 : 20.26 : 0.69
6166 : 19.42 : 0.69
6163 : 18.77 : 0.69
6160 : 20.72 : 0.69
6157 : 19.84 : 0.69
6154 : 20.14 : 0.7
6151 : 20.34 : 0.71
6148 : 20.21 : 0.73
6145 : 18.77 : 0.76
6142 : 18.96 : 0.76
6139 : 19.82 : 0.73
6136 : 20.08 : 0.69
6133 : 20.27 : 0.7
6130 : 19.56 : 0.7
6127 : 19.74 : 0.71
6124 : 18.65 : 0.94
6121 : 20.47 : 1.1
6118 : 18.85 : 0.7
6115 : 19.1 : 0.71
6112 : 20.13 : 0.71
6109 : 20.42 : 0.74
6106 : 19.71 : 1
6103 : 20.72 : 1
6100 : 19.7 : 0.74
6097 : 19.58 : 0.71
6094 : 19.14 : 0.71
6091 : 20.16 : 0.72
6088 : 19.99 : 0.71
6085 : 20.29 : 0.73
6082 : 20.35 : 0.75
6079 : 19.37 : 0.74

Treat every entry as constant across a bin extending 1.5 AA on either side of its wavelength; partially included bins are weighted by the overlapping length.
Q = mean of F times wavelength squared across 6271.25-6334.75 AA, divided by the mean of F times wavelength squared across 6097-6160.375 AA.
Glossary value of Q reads 1.0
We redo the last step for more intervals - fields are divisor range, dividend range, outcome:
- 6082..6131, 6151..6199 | 1.02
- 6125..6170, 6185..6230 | 0.99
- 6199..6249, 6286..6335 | 1.02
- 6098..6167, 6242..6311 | 1.01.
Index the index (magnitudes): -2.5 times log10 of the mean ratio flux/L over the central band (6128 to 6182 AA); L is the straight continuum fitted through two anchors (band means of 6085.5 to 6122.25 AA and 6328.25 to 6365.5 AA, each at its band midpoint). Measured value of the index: -0.01 mag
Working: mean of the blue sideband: 19.8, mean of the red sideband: 19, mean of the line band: 19.9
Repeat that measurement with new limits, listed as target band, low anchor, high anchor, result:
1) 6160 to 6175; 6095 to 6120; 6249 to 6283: -0.03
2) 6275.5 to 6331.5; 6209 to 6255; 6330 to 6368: 0.00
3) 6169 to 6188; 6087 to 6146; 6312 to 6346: -0.03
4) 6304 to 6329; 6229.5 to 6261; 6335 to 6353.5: -0.01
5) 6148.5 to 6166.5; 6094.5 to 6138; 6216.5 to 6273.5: -0.02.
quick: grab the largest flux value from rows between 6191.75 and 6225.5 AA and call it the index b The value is 19.97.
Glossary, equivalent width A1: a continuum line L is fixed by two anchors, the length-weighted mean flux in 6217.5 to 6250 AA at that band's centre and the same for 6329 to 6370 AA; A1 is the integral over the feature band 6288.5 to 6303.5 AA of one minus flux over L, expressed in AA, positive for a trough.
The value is -0.1 AA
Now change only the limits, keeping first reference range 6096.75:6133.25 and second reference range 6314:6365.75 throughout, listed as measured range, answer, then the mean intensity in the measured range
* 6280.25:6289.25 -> 0.0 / 19.1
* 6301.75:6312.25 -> 0.1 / 18.9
